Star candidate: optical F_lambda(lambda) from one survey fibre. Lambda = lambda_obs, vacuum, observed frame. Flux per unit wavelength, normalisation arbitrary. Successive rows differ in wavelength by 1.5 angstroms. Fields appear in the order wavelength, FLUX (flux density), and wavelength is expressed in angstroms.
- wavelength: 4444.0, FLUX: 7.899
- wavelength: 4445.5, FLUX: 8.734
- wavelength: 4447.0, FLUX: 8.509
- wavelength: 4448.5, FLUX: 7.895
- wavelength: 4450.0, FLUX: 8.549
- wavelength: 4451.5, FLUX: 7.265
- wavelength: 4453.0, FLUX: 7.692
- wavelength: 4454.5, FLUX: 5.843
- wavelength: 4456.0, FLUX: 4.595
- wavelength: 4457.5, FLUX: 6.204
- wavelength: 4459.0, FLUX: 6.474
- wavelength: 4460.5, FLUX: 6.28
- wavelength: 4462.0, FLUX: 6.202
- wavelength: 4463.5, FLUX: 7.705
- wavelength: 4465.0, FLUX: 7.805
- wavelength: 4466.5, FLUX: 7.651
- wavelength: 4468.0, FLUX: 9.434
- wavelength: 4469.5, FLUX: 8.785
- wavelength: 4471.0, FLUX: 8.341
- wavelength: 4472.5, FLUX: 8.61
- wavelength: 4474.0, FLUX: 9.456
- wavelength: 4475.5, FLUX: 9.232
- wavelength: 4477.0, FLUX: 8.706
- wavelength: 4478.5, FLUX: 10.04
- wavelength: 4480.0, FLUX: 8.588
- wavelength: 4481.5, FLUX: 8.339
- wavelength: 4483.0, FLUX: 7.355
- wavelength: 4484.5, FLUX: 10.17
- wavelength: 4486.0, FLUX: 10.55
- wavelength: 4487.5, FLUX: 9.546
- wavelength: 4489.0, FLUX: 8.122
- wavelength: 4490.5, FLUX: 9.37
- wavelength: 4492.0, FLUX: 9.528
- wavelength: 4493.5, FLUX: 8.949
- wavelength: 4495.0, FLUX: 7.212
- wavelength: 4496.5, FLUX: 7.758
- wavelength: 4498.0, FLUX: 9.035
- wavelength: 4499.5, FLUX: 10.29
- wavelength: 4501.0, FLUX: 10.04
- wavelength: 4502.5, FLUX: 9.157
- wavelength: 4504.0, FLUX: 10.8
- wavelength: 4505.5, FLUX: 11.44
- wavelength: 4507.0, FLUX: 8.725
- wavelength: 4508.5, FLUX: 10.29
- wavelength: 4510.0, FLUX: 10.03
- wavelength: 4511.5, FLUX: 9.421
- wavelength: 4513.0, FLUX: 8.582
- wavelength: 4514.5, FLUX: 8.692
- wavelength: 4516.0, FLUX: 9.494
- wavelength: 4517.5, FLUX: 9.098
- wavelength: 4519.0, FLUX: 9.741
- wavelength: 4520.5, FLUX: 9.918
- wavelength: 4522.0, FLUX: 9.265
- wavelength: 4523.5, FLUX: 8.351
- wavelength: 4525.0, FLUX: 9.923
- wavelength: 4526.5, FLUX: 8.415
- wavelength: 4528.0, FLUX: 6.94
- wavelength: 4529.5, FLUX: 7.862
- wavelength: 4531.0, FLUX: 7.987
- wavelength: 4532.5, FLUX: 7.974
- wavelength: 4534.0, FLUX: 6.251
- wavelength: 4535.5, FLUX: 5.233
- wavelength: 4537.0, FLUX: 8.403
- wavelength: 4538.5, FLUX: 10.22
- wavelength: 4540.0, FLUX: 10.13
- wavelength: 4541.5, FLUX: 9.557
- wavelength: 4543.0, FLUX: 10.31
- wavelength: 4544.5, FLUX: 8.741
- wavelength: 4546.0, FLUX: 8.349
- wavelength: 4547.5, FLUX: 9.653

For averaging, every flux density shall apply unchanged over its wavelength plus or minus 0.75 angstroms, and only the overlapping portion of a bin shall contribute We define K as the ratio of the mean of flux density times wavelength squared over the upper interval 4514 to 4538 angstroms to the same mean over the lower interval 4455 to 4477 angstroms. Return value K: 1.12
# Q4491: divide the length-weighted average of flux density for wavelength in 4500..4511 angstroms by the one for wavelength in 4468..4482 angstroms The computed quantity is 1.1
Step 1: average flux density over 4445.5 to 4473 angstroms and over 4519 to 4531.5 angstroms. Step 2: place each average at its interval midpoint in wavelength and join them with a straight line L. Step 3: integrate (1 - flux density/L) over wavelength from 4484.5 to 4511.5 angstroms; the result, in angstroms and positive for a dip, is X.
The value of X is -4.3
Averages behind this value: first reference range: 7.46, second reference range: 8.66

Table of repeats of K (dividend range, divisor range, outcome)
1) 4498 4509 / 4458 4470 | 1.36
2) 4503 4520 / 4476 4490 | 1.08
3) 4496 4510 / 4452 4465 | 1.54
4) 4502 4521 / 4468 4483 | 1.11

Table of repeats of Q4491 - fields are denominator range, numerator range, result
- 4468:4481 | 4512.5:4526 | 1.03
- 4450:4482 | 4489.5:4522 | 1.21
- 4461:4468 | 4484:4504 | 1.23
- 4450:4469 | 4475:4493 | 1.30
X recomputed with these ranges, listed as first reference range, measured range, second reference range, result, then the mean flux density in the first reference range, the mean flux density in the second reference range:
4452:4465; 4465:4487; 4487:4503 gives -3.56 angstroms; 6.47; 8.99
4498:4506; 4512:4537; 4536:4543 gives 3.62 angstroms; 10.2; 9.5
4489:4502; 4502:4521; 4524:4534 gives -2.49 angstroms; 8.97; 8.04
